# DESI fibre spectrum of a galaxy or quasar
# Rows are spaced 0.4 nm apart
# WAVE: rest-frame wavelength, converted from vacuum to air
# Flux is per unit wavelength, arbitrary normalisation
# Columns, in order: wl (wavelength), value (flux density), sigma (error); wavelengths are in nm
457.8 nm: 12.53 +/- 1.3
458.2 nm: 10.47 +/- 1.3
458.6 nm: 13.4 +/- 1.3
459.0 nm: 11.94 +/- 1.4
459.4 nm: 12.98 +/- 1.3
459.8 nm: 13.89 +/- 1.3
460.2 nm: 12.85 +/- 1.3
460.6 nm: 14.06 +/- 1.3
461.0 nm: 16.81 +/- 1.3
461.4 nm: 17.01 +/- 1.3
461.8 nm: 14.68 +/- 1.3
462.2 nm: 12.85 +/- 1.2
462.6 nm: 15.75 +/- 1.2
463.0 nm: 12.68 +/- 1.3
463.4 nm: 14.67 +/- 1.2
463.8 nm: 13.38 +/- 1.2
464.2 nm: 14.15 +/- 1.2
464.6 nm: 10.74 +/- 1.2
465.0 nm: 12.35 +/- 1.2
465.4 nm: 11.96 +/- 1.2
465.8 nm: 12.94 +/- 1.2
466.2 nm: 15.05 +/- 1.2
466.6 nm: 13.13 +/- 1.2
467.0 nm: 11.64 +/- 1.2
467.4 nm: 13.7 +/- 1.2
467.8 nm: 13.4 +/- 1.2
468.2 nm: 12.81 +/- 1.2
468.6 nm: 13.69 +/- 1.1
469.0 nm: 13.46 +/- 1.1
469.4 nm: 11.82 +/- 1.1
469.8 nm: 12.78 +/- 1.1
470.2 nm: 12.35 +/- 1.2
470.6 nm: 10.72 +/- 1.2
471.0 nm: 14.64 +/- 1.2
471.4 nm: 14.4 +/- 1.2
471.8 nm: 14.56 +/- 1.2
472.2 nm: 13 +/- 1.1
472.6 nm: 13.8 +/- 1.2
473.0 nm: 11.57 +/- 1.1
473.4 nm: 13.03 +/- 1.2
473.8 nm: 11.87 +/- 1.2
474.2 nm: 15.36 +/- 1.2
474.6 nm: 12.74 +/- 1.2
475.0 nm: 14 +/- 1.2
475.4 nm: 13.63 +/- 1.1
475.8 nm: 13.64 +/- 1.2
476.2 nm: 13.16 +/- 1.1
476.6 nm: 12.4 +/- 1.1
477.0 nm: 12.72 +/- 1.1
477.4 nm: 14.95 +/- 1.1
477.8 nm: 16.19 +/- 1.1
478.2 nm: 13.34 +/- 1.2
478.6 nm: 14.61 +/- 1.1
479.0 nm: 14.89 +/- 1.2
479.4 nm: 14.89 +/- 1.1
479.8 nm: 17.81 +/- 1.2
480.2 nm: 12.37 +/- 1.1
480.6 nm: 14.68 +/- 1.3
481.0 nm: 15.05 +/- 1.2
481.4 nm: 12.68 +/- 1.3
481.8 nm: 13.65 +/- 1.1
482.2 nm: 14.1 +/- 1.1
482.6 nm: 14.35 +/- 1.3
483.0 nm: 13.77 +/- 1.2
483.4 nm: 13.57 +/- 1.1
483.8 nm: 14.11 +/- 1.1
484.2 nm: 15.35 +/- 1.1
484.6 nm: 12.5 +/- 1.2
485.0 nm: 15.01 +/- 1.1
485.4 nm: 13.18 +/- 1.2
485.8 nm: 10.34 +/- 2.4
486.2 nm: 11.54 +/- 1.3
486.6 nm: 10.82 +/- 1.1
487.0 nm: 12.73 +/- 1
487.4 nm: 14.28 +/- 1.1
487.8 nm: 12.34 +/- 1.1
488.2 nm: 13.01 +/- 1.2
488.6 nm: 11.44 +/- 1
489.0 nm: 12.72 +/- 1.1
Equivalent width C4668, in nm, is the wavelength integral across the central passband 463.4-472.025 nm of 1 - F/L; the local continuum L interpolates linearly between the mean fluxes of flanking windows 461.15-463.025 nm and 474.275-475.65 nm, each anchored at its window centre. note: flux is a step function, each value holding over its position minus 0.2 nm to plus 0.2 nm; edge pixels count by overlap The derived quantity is 0.74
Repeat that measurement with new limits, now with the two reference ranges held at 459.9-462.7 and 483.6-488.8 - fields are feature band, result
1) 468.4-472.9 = 0.28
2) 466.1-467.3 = 0.10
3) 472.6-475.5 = 0.12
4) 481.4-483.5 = -0.11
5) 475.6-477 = 0.06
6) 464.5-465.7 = 0.22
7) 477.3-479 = -0.17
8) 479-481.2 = -0.27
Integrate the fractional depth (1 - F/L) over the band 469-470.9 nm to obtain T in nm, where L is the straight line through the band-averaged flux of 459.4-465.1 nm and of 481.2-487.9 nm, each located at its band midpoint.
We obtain 0.21 nm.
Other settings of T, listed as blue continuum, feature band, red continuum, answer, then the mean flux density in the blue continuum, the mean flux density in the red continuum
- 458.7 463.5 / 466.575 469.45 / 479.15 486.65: 0.21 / 14.2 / 13.7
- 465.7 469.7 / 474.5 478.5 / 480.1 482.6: -0.03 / 13.2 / 13.9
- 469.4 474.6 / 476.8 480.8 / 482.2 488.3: -0.46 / 13.1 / 13.2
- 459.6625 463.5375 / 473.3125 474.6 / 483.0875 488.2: 0.04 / 14.5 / 13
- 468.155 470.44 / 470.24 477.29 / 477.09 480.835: 0.23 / 12.8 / 14.8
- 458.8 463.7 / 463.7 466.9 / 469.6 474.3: 0.20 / 14.2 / 13.1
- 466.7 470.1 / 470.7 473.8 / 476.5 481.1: 0.03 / 12.9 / 14.5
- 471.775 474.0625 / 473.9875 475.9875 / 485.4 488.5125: -0.16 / 12.9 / 12.2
